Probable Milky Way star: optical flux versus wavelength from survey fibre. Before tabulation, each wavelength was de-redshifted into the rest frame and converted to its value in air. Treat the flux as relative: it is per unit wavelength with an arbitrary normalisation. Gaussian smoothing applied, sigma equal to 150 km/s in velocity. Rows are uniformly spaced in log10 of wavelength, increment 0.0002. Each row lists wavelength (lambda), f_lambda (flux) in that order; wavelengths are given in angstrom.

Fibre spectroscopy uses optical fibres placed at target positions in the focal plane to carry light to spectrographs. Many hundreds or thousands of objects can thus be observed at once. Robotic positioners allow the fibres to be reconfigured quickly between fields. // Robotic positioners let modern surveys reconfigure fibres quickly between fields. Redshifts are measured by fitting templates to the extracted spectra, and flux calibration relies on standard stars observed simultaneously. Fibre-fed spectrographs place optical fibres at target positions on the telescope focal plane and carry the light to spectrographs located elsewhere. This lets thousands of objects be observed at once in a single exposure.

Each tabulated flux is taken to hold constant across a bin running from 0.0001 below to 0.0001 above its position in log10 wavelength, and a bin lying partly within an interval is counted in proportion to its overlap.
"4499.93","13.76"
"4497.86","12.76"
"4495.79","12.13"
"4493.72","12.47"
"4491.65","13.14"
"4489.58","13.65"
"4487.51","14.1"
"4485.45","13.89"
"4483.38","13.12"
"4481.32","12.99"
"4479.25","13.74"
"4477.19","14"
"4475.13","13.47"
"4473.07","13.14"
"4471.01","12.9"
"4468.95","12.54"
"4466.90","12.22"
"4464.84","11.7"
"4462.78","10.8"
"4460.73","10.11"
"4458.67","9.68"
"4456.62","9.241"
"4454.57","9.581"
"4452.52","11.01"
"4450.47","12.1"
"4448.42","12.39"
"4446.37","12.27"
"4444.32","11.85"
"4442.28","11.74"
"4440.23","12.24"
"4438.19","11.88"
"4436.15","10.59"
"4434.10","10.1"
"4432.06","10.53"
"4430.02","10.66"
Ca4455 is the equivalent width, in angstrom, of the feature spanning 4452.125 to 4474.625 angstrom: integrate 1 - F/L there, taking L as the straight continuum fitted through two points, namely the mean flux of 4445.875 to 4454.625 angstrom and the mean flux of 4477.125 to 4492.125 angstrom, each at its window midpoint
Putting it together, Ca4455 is 2.1 angstrom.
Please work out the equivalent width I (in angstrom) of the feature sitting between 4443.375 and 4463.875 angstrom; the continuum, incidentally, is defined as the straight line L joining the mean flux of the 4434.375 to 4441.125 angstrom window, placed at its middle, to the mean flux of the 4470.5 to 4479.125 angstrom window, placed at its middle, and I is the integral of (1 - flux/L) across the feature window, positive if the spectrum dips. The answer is 2.2 angstrom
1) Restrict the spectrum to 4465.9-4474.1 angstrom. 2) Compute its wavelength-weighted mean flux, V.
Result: 12.7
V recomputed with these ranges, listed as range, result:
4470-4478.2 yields 13.4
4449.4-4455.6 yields 10.9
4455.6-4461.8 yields 9.69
